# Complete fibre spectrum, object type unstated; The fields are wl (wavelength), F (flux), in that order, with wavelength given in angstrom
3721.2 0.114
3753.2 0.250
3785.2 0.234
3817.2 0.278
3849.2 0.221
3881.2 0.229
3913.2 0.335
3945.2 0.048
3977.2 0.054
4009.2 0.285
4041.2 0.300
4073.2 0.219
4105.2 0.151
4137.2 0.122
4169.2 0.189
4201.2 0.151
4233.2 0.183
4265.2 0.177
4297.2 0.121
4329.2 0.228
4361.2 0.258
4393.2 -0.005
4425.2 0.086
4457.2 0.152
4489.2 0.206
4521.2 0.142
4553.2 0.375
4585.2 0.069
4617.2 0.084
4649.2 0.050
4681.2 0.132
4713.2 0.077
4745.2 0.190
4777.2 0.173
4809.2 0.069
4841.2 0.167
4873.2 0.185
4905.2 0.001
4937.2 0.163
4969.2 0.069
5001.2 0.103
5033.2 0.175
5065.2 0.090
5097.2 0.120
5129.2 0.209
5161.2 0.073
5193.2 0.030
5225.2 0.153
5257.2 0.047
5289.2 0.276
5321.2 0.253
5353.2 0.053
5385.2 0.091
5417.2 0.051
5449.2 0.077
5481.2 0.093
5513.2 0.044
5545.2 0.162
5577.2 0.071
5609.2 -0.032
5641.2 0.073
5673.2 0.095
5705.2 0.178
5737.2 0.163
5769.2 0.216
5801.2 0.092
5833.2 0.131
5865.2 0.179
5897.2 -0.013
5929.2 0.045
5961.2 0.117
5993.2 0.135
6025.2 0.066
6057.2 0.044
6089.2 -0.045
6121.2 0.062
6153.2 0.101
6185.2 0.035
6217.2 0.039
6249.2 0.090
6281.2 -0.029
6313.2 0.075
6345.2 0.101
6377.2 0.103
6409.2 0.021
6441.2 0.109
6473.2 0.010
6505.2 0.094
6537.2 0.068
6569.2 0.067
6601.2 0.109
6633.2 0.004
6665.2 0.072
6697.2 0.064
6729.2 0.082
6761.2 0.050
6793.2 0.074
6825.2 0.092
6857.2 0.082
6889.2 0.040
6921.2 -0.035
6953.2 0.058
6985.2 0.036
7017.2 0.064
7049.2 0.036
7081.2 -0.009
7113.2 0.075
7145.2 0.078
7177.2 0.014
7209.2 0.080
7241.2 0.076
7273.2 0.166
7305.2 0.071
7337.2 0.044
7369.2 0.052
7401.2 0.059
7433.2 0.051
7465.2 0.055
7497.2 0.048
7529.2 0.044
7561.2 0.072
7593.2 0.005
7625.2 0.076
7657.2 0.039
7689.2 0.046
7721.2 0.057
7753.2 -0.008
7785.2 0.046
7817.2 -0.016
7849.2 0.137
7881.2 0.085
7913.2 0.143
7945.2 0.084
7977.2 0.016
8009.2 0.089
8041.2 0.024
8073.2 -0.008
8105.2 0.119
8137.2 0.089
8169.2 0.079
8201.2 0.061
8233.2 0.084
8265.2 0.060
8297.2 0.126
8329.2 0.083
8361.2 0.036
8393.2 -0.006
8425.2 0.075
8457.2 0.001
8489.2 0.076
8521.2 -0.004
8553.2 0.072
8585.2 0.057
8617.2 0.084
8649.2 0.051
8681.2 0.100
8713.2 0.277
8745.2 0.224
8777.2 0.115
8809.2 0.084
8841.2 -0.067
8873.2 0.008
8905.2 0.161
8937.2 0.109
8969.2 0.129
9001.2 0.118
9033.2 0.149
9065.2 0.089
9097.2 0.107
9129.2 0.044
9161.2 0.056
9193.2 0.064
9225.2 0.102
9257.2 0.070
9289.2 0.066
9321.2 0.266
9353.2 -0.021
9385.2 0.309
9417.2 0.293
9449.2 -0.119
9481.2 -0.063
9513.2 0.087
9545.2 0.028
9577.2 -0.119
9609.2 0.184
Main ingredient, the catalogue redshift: 1.34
